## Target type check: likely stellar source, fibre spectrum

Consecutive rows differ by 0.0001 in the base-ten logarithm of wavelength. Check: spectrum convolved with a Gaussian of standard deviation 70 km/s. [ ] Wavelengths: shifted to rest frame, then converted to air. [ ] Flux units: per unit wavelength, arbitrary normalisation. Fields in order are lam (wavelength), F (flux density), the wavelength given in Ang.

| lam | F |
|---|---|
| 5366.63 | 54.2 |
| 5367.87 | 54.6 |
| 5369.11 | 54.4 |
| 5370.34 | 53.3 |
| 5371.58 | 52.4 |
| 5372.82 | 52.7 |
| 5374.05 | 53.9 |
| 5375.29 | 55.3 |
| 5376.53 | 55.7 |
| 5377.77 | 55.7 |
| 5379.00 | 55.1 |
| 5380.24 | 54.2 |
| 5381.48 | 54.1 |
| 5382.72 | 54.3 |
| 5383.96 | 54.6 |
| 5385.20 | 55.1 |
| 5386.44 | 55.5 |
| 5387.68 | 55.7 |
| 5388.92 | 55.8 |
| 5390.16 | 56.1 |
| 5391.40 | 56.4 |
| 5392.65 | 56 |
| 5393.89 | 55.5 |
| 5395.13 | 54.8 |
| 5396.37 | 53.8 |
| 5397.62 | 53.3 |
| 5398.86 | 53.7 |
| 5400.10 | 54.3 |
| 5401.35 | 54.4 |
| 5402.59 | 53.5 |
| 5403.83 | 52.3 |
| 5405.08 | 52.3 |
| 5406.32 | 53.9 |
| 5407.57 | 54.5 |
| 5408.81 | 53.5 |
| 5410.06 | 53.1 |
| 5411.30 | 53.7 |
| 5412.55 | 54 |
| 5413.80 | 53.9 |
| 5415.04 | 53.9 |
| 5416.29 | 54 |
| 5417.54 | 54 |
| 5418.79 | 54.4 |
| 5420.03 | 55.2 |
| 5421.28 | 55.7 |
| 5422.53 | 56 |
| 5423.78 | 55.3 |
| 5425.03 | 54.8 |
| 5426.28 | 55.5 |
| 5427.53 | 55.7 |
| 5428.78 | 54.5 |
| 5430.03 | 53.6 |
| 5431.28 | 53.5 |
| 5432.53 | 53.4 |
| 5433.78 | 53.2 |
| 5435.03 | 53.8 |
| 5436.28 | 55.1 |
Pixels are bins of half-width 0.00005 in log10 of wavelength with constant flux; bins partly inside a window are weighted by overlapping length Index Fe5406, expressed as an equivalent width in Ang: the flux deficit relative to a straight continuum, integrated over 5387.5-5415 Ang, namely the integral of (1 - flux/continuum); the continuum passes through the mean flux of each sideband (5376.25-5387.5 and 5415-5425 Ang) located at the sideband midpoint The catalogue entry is 0.3 Ang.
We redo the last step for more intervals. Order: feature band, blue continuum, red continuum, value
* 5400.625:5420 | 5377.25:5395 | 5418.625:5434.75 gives 0.4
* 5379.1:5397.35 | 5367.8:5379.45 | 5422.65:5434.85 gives -0.3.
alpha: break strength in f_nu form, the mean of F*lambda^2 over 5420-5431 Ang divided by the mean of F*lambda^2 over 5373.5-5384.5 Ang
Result 1.0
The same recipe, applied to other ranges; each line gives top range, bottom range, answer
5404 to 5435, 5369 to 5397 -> 1.00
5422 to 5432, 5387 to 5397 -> 1.00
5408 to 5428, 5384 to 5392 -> 0.99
